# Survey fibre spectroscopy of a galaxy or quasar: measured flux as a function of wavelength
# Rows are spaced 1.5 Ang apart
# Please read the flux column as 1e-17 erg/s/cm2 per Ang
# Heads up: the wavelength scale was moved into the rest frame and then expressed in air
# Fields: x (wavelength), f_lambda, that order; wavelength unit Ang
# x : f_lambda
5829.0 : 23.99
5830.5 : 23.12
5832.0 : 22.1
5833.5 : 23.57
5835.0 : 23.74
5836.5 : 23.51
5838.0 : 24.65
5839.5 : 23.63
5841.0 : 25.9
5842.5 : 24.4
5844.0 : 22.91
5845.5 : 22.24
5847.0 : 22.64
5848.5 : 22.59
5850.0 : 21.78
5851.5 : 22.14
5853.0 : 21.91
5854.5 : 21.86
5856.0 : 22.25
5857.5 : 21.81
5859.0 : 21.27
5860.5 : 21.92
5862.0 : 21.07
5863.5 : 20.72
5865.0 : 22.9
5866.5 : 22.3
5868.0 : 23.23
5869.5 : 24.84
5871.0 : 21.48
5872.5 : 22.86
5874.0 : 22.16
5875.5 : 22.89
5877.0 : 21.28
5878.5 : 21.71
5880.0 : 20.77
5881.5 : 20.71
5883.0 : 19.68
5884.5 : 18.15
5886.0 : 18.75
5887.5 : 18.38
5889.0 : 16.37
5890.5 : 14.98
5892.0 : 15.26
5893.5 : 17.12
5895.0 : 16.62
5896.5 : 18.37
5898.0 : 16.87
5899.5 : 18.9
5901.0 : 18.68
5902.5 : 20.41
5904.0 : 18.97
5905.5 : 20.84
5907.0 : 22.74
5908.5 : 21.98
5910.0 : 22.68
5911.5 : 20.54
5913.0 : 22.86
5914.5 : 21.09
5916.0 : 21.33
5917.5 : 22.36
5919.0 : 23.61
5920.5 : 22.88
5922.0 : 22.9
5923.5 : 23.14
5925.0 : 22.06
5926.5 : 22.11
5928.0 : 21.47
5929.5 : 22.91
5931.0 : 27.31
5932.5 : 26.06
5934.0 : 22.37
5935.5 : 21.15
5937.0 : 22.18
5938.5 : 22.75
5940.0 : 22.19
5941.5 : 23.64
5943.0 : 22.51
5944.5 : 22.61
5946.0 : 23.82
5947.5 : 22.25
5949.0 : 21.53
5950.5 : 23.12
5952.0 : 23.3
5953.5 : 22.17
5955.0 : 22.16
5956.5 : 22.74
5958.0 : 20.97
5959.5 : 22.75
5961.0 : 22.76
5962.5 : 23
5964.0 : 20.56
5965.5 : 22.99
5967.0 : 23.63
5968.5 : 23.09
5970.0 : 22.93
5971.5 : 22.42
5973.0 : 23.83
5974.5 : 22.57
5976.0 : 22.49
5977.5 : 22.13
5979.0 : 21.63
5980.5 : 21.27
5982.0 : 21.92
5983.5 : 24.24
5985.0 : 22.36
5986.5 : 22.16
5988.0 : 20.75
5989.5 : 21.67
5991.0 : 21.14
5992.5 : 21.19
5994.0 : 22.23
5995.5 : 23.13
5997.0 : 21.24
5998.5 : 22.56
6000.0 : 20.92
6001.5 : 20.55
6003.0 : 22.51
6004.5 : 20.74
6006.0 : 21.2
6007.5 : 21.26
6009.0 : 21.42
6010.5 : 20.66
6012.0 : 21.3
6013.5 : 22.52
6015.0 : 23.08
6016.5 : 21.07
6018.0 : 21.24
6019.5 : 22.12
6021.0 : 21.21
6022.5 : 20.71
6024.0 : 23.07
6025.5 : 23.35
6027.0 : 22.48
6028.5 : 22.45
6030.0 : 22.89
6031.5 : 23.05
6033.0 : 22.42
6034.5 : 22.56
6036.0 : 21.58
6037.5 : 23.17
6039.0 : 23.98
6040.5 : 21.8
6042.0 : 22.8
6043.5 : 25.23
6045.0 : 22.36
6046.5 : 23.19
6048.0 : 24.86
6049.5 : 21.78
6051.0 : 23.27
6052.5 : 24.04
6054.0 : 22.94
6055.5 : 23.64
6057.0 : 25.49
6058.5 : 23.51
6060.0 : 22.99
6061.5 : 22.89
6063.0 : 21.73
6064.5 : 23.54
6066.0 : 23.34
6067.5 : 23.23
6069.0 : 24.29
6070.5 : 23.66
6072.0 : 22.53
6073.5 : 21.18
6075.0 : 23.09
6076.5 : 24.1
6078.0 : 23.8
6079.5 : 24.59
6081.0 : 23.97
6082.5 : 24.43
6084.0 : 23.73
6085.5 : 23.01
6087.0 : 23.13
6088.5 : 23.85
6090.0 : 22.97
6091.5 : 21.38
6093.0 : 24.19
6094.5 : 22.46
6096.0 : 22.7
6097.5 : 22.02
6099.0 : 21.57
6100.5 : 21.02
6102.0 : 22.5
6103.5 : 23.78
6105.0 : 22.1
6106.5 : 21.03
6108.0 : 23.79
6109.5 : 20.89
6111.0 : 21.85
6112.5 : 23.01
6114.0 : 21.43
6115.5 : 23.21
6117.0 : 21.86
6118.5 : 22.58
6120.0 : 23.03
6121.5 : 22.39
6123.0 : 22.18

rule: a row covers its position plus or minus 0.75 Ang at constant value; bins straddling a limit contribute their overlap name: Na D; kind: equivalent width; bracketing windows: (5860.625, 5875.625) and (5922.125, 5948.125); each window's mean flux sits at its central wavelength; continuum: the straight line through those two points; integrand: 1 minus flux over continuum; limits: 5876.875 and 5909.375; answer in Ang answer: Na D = 5.3 Ang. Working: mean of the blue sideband 22.4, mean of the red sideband 23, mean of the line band 18.9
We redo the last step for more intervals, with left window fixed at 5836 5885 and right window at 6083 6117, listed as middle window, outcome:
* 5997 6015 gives 0.8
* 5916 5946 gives -0.8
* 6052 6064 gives -0.5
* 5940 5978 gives -0.4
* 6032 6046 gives -0.3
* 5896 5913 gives 1.6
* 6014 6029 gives 0.2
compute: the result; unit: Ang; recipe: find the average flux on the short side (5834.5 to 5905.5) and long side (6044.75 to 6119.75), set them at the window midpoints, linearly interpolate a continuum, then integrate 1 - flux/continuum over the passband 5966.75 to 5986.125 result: -0.6 Ang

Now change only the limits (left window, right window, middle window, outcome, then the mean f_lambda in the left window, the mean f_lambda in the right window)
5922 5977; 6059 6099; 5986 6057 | 2.2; 22.8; 23.2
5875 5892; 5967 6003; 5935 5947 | -1.0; 19.2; 22.1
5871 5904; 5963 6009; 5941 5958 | -1.3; 19.1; 22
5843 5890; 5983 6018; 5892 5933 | 0.6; 21.5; 21.7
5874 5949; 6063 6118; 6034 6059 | -1.0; 21.1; 22.9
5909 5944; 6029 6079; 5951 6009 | 1.9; 22.7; 23.2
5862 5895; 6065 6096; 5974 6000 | -0.1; 20.2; 23.3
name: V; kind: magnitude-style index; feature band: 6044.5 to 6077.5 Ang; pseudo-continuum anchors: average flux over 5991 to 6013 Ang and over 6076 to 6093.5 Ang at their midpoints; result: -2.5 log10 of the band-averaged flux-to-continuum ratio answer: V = -0.01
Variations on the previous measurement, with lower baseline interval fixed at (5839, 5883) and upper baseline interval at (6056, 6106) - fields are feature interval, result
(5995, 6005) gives 0.057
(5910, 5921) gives 0.019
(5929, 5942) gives -0.039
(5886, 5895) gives 0.324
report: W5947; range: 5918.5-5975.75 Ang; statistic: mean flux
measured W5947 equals 22.8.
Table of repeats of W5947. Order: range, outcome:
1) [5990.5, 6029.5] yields 21.8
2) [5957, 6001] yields 22.2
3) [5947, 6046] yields 22.2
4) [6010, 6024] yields 21.6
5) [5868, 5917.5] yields 20.1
